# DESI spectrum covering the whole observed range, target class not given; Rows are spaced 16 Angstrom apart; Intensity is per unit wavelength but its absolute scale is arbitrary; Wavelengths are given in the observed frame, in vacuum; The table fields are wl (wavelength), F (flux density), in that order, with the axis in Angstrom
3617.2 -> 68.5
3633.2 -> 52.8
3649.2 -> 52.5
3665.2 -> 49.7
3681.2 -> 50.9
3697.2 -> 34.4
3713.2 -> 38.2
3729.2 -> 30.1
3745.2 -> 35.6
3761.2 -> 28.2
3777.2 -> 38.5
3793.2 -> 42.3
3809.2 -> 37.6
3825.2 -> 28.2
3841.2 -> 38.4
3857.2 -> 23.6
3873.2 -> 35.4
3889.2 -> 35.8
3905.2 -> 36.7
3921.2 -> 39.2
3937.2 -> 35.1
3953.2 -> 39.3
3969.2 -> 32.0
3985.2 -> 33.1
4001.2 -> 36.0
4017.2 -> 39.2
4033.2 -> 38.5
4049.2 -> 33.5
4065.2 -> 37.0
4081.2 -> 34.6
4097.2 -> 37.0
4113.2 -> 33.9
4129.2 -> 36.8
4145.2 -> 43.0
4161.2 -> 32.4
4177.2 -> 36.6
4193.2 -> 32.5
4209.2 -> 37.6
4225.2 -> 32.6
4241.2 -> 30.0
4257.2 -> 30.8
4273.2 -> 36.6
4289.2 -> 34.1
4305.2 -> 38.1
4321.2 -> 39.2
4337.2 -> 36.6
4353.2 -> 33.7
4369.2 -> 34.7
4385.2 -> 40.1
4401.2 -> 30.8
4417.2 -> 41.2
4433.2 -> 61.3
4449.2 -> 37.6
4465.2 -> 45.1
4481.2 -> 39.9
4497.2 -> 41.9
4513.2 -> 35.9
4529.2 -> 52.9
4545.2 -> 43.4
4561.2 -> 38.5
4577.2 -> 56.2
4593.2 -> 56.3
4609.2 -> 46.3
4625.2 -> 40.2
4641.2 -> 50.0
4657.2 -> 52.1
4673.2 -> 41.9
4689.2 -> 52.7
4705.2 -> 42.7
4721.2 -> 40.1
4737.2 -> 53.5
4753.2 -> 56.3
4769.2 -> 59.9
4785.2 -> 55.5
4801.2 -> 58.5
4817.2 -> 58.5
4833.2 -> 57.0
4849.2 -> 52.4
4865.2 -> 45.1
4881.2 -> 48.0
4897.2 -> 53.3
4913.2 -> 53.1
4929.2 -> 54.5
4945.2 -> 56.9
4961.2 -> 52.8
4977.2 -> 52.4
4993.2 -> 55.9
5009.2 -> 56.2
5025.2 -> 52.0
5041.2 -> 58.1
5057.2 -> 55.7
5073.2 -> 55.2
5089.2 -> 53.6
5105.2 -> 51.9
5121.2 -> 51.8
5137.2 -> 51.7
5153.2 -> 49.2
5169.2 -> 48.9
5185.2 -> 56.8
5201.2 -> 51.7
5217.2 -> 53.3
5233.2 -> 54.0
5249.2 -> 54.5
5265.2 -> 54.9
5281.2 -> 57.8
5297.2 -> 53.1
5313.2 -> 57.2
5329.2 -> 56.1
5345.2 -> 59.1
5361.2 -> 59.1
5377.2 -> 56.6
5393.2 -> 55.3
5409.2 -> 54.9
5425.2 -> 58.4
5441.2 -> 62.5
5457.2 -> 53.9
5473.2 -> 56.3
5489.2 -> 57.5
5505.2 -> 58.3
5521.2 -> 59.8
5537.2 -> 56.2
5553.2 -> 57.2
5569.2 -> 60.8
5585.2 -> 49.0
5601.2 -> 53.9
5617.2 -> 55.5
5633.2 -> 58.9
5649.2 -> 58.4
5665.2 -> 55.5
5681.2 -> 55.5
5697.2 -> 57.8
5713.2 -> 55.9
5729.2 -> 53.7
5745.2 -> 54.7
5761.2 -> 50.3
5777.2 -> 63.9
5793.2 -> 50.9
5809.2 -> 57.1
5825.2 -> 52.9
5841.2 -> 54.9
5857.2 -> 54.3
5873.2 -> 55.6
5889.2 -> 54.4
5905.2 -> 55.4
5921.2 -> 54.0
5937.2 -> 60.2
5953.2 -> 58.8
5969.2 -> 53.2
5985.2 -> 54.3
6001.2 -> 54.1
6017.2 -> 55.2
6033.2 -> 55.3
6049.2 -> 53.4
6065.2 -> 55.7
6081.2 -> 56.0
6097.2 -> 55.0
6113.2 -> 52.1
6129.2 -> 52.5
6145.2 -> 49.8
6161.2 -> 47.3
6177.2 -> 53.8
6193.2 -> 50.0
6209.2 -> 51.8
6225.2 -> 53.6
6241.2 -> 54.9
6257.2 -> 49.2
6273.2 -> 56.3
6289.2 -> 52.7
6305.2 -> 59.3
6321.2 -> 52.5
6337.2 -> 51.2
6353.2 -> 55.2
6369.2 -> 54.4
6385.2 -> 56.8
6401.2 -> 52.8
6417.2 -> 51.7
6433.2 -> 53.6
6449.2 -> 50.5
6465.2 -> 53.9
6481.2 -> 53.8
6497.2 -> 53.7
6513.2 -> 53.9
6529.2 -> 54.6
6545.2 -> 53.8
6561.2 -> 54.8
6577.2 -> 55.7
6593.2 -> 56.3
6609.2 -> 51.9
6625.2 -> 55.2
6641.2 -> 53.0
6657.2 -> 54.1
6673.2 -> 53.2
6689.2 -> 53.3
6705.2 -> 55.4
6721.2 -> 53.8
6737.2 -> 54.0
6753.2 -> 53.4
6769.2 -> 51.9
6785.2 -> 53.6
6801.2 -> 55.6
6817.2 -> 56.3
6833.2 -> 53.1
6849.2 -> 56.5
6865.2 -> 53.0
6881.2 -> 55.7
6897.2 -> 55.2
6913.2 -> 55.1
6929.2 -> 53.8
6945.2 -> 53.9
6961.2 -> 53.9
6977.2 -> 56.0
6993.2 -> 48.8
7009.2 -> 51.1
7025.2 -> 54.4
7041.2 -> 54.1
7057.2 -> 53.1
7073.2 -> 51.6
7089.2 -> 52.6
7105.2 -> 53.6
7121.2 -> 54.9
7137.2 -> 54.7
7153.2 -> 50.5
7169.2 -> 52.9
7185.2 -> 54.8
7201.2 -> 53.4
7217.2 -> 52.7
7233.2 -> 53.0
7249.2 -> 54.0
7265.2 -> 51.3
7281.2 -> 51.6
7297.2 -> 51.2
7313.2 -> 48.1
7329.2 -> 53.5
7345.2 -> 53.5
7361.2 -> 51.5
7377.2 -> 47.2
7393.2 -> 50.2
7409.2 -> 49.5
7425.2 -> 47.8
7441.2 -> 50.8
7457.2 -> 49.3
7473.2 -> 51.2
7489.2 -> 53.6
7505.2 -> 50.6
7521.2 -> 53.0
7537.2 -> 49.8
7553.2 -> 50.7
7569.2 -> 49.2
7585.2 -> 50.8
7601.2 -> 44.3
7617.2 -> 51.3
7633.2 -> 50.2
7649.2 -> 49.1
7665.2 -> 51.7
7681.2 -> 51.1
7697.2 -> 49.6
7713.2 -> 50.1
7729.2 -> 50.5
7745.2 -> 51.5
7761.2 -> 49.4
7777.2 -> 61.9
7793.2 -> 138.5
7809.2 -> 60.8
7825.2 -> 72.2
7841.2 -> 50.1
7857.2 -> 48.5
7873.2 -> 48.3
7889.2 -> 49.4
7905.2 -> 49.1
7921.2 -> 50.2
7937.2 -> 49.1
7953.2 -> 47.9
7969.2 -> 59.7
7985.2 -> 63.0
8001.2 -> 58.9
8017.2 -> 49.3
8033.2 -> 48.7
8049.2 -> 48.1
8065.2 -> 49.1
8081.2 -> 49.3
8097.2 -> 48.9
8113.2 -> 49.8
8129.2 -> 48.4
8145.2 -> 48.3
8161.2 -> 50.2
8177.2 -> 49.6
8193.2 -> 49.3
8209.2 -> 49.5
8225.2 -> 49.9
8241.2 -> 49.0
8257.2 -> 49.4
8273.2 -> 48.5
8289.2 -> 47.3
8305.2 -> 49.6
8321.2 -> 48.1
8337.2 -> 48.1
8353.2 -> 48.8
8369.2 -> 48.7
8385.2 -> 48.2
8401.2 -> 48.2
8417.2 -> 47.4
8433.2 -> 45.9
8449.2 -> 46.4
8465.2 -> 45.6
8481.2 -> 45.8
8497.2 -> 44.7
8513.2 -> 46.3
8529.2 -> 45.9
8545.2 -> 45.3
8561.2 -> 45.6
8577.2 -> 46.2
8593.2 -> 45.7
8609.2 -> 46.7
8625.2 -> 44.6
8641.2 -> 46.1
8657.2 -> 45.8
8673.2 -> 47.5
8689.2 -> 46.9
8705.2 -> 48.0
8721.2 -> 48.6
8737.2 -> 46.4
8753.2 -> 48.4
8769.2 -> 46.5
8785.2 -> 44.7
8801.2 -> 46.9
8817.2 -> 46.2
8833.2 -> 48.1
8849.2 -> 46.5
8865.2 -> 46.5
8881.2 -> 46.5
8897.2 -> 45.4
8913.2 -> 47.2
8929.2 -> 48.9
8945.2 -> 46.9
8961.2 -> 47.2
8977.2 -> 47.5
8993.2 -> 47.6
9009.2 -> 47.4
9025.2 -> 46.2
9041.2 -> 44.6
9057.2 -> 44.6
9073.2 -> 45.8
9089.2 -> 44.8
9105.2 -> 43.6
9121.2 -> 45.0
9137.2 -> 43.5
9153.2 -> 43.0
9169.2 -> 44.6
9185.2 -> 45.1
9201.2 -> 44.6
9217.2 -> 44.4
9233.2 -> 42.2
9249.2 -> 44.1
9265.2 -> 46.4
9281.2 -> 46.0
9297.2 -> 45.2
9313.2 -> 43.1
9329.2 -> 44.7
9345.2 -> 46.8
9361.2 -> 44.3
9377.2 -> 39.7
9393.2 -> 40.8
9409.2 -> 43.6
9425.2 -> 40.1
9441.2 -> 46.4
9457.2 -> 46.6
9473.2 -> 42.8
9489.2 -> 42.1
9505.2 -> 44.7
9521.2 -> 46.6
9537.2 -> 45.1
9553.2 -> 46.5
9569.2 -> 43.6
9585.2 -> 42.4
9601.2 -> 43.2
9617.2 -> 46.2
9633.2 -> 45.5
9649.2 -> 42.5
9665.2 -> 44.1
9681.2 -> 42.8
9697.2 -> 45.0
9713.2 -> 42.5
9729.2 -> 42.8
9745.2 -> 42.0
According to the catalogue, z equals 0.19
